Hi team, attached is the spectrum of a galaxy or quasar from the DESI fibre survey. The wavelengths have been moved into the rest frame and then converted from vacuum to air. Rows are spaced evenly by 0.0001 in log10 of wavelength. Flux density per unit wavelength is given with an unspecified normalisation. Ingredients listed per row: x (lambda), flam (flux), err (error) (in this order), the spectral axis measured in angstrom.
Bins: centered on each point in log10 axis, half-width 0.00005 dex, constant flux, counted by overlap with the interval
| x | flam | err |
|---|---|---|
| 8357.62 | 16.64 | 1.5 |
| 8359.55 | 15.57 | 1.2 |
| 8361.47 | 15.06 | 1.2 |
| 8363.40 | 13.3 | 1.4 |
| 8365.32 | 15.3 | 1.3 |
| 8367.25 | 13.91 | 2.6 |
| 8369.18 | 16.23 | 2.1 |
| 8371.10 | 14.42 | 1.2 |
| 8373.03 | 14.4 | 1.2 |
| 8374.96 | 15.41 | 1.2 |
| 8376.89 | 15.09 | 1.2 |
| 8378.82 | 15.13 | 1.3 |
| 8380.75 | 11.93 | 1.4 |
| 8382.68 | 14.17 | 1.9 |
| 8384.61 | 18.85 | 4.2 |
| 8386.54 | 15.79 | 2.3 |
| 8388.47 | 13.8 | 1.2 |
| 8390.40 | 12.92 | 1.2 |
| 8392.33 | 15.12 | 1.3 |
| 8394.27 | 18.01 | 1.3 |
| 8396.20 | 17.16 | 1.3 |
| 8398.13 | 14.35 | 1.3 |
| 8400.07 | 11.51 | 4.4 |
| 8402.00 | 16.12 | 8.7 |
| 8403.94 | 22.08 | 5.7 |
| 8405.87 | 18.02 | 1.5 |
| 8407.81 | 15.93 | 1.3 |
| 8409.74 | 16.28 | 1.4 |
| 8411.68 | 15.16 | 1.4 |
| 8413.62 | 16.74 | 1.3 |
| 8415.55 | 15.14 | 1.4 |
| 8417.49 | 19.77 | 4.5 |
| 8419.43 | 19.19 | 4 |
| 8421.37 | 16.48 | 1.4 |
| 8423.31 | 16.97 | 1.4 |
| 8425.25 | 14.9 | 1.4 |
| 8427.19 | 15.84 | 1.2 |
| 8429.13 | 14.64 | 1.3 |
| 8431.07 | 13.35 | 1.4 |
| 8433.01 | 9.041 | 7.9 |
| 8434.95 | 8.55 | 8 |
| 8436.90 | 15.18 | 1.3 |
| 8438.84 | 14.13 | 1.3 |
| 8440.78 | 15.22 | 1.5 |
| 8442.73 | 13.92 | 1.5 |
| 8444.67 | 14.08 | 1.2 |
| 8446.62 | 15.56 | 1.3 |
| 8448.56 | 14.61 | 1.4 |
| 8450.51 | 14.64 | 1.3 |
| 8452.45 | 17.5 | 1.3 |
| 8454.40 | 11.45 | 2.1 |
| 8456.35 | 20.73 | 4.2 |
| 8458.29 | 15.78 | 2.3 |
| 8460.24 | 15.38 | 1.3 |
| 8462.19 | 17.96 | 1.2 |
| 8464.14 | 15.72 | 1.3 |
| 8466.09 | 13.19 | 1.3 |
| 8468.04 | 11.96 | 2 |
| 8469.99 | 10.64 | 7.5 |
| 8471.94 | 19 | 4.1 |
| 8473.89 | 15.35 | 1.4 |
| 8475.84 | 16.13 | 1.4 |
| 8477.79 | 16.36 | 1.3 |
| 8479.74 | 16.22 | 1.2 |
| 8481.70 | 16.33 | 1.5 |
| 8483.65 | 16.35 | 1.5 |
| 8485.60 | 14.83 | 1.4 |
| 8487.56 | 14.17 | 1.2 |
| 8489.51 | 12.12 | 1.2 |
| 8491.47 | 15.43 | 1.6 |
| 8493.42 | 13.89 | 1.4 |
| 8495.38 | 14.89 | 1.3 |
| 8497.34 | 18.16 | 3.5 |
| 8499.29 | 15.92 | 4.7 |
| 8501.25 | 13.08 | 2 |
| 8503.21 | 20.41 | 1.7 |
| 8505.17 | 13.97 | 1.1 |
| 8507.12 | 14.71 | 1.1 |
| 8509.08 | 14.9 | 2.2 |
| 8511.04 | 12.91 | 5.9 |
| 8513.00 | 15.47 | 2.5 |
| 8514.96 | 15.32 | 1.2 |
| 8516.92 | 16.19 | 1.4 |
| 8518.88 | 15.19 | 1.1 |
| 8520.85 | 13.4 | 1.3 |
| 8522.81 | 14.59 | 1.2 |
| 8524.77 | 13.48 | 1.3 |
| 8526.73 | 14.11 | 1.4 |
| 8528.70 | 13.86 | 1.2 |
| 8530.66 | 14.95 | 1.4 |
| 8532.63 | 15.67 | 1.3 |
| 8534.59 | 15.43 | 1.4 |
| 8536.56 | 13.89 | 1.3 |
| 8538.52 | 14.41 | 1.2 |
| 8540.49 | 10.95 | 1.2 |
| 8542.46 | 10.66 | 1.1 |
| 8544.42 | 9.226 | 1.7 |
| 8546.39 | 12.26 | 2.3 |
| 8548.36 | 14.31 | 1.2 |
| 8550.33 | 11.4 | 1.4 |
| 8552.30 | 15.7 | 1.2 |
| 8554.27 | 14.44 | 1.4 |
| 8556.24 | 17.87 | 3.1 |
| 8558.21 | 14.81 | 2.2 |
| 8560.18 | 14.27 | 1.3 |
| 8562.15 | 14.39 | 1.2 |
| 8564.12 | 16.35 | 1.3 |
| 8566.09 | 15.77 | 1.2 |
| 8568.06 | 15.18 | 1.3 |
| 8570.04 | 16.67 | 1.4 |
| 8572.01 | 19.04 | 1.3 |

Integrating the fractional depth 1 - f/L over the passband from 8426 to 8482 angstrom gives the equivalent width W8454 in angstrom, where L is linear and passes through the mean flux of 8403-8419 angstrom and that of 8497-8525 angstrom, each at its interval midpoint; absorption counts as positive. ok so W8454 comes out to 5.7 angstrom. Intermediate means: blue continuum 17.4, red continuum 15.2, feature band 14.8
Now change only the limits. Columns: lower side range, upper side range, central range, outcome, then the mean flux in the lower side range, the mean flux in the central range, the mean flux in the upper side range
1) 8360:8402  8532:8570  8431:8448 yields 1.59 angstrom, 14.9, 13.3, 14.1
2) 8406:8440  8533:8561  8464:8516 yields -2.74 angstrom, 15.2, 15.1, 13.6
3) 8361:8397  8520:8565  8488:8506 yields -1.34 angstrom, 15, 15.3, 13.9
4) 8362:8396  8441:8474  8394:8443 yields -1.48 angstrom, 15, 15.5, 15.1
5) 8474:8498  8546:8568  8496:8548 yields 2.51 angstrom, 15.4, 14.4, 14.8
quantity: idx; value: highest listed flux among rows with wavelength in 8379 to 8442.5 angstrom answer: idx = 22.08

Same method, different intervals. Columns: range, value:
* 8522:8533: 15.67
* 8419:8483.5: 20.73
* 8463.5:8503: 19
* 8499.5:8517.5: 20.41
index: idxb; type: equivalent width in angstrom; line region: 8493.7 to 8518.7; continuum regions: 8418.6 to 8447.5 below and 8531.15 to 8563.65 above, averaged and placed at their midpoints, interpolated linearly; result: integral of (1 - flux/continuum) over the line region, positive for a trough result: -2.5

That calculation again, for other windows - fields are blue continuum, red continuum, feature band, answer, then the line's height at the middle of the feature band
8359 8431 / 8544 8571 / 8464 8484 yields 0.0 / 15.1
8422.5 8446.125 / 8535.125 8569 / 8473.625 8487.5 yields -2.0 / 13.9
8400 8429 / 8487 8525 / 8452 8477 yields 0.6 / 15.8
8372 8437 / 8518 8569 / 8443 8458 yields -0.5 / 15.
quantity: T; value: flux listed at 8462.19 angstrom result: 17.96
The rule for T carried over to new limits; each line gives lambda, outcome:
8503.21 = 20.41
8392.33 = 15.12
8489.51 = 12.12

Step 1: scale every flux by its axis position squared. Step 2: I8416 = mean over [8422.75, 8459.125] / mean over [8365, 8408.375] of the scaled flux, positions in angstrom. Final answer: 0.95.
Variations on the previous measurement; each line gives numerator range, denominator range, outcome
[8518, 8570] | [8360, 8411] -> 0.95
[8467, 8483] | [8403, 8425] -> 0.89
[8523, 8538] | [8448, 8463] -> 0.92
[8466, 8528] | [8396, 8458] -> 0.99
